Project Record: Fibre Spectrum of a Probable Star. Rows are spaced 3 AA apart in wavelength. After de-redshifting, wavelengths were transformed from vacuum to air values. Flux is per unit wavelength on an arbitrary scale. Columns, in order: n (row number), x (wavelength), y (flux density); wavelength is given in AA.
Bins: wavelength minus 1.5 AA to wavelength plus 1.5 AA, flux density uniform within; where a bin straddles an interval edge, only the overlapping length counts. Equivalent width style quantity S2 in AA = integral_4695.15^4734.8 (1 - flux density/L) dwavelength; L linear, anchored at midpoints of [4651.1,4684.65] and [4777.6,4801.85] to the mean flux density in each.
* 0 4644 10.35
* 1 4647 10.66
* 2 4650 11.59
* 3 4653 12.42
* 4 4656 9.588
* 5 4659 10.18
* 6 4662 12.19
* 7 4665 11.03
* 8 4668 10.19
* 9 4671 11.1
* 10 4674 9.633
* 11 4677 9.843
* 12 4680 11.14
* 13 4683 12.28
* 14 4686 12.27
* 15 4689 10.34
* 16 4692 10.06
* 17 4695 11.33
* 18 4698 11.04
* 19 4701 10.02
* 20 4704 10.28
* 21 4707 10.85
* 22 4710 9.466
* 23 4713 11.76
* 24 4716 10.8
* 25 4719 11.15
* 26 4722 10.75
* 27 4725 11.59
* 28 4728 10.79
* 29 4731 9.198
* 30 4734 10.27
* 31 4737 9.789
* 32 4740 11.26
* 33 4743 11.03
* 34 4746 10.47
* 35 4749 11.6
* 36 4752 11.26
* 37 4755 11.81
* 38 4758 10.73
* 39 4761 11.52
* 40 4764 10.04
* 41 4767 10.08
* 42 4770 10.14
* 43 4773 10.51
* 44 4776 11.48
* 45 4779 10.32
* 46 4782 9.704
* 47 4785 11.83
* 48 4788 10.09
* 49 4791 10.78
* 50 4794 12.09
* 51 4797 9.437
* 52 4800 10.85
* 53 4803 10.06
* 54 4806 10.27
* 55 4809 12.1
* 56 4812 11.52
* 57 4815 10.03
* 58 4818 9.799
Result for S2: 0.53 AA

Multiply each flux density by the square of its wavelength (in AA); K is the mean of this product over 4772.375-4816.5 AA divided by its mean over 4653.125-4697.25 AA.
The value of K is 1.04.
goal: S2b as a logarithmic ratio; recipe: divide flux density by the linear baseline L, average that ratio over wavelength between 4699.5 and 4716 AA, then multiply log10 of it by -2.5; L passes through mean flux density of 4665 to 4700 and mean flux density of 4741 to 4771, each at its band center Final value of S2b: 0.04 mag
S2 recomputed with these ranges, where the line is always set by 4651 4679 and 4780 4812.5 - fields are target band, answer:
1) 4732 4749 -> 0.2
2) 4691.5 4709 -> 0.2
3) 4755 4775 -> 0.2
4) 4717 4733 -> 0.1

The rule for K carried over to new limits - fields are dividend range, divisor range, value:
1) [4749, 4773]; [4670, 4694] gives 1.03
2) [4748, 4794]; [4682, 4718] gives 1.03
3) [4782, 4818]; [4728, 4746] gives 1.06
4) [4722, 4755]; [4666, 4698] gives 1.02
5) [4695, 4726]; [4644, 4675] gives 1.02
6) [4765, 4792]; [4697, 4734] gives 1.02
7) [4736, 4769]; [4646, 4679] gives 1.05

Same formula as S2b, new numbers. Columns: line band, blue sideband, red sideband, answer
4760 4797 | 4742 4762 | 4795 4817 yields 0.03 mag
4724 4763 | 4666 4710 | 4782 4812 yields -0.01 mag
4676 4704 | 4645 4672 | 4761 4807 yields 0.00 mag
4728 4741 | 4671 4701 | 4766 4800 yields 0.06 mag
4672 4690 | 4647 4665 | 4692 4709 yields -0.01 mag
